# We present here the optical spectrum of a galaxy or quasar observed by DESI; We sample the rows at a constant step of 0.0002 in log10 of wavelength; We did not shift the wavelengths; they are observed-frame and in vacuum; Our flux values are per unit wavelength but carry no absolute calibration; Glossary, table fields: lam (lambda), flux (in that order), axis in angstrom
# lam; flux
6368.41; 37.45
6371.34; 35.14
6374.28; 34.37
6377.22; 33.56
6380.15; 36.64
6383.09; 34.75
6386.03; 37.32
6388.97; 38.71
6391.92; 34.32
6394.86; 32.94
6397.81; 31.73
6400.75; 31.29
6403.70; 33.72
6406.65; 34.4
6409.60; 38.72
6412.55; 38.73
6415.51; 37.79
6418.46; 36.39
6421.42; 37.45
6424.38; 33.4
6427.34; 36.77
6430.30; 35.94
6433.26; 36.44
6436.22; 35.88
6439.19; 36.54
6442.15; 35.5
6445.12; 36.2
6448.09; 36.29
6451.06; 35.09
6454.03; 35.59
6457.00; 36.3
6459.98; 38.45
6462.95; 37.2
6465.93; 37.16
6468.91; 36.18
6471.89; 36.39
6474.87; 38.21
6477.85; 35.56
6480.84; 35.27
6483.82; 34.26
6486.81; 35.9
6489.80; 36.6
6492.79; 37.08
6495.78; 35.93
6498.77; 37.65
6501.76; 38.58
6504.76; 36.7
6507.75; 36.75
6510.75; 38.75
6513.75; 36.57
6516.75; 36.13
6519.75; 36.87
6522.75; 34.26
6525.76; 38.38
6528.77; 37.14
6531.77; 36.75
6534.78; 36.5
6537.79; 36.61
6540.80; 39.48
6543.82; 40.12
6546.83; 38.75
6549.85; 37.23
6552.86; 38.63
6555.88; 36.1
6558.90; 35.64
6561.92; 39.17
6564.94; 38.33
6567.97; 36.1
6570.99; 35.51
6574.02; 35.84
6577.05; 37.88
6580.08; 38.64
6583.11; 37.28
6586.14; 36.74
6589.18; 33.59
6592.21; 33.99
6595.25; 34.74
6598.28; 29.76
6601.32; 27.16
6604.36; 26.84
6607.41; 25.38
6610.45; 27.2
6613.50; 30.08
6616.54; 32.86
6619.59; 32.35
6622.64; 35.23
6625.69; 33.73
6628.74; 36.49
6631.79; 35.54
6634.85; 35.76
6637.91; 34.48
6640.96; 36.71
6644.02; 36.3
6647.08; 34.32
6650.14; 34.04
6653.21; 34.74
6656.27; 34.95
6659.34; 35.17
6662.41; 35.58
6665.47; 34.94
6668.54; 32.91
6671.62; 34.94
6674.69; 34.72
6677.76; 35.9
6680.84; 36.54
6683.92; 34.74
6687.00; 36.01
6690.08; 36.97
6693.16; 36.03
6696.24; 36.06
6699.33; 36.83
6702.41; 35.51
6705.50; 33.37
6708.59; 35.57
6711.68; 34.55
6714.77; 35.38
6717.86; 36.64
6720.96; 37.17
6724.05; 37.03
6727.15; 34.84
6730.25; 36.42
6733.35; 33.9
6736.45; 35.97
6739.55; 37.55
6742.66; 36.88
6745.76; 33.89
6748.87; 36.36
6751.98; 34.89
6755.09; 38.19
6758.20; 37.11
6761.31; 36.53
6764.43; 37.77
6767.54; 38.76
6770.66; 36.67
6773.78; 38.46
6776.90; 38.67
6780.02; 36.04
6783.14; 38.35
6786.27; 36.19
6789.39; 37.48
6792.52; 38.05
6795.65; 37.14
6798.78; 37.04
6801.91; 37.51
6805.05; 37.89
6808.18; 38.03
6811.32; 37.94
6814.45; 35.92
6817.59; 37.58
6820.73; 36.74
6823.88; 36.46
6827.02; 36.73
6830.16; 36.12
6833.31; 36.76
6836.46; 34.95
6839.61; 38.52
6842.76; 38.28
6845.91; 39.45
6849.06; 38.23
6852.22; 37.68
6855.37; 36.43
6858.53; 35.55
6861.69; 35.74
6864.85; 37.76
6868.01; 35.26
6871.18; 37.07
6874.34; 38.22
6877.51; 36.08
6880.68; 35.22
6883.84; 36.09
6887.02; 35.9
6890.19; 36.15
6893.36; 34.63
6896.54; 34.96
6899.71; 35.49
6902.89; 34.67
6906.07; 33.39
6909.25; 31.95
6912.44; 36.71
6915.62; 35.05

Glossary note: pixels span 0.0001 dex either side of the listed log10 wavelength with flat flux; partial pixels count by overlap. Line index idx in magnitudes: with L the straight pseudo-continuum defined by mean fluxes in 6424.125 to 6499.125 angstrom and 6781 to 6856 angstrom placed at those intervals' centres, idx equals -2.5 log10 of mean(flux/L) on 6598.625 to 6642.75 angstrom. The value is 0.146 mag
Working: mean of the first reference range 36.2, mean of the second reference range 37.3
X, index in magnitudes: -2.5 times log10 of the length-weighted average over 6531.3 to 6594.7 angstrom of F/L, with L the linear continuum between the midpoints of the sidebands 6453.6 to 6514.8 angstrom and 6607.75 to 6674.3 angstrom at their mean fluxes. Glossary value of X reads -0.05 mag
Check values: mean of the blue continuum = 36.7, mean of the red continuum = 34.1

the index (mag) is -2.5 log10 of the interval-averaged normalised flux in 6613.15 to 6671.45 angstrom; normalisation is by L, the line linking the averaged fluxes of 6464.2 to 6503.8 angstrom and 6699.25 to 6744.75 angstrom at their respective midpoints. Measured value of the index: 0.04 mag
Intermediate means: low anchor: 36.5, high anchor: 35.8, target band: 34.6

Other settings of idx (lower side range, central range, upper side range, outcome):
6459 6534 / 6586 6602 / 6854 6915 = 0.121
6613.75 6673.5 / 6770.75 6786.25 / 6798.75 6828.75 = -0.027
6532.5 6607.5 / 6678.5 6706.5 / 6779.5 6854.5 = 0.019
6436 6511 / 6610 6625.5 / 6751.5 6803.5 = 0.155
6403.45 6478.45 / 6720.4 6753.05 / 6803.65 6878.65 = 0.031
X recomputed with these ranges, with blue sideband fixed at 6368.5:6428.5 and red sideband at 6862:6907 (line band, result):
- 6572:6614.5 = 0.10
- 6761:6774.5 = -0.06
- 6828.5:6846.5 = -0.04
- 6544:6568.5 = -0.06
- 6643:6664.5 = 0.02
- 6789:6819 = -0.05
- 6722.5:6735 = 0.00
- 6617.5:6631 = 0.04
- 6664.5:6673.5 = 0.04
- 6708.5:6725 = -0.01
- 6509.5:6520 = -0.05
